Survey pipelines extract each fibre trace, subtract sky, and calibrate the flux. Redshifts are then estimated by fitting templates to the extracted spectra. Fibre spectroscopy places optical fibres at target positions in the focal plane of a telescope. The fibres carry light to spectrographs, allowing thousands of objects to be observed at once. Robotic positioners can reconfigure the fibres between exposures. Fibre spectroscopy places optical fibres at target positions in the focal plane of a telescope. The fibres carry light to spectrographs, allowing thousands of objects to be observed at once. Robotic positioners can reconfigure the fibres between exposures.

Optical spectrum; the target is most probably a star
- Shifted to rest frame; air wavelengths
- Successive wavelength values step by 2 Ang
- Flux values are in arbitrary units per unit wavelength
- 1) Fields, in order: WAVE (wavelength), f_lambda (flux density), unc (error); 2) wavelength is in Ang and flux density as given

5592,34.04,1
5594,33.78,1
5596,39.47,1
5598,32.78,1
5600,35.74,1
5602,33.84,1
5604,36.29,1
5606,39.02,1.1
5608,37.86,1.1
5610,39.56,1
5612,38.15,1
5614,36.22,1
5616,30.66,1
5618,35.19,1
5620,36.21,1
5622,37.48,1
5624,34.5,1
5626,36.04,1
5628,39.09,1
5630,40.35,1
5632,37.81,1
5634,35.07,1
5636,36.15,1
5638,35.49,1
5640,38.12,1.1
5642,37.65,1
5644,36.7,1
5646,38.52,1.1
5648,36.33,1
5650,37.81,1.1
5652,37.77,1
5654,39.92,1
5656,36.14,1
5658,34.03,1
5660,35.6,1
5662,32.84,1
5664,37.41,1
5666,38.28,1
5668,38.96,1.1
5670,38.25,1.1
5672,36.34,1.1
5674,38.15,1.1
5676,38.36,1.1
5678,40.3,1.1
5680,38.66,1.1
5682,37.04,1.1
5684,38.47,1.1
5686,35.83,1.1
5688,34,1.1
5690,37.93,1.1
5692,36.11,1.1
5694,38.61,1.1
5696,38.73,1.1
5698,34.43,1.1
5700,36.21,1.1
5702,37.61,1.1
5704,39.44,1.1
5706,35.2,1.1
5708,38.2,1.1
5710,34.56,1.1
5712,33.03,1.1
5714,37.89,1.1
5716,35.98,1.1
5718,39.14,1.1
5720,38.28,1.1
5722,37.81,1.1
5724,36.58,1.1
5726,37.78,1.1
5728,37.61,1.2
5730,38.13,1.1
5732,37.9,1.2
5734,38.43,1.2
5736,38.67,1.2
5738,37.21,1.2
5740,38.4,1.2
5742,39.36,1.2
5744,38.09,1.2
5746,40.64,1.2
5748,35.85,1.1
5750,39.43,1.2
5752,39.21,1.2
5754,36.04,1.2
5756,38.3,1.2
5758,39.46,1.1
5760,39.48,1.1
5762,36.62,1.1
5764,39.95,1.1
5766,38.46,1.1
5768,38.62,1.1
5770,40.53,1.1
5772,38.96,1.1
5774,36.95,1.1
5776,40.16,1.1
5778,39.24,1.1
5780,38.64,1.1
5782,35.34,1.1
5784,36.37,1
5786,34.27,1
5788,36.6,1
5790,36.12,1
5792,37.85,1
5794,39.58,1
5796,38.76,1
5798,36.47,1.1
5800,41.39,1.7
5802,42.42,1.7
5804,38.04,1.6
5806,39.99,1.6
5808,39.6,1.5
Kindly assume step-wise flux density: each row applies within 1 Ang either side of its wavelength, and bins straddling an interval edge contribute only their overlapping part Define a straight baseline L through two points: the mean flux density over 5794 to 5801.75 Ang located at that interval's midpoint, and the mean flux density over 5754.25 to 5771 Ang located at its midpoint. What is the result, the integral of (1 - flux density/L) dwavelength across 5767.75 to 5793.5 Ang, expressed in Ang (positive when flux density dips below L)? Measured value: 0.9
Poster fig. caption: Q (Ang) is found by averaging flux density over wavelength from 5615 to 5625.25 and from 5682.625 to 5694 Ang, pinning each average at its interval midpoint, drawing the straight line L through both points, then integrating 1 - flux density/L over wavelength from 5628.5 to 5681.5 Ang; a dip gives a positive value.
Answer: -2.3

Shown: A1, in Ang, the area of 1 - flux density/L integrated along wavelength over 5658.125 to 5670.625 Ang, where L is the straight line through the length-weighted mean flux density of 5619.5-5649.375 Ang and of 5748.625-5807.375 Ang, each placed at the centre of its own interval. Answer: 0.2 Ang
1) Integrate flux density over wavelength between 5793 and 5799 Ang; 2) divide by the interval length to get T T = 38.3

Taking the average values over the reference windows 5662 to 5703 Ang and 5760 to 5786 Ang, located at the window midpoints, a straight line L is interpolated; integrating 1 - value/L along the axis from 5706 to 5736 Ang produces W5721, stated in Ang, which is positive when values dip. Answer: 0.4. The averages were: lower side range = 37.4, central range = 37.2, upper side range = 38.2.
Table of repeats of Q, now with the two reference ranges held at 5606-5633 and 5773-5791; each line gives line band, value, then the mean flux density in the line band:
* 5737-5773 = -1.5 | 38.6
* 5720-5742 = -0.5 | 37.9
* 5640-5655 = -0.4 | 37.8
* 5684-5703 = 0.2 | 36.7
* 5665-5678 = -0.4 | 38.2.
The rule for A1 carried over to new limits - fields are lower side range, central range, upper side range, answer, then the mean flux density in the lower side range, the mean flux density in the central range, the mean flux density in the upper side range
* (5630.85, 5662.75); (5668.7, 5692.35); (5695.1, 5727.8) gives -0.4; 36.7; 37.5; 36.9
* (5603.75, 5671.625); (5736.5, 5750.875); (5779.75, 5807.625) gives -0.3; 36.9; 38.4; 38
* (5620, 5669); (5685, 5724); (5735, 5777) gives 1.1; 37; 36.8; 38.6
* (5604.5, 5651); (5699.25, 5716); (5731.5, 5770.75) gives 0.7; 36.9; 36.5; 38.5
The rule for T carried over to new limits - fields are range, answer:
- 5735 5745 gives 38.3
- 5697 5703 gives 36.1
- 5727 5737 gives 38.1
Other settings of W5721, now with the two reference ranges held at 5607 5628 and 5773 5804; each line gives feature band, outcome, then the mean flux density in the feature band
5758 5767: -0.2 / 38.7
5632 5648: -0.1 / 36.8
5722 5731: 0.0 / 37.6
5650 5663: 0.2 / 36.2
